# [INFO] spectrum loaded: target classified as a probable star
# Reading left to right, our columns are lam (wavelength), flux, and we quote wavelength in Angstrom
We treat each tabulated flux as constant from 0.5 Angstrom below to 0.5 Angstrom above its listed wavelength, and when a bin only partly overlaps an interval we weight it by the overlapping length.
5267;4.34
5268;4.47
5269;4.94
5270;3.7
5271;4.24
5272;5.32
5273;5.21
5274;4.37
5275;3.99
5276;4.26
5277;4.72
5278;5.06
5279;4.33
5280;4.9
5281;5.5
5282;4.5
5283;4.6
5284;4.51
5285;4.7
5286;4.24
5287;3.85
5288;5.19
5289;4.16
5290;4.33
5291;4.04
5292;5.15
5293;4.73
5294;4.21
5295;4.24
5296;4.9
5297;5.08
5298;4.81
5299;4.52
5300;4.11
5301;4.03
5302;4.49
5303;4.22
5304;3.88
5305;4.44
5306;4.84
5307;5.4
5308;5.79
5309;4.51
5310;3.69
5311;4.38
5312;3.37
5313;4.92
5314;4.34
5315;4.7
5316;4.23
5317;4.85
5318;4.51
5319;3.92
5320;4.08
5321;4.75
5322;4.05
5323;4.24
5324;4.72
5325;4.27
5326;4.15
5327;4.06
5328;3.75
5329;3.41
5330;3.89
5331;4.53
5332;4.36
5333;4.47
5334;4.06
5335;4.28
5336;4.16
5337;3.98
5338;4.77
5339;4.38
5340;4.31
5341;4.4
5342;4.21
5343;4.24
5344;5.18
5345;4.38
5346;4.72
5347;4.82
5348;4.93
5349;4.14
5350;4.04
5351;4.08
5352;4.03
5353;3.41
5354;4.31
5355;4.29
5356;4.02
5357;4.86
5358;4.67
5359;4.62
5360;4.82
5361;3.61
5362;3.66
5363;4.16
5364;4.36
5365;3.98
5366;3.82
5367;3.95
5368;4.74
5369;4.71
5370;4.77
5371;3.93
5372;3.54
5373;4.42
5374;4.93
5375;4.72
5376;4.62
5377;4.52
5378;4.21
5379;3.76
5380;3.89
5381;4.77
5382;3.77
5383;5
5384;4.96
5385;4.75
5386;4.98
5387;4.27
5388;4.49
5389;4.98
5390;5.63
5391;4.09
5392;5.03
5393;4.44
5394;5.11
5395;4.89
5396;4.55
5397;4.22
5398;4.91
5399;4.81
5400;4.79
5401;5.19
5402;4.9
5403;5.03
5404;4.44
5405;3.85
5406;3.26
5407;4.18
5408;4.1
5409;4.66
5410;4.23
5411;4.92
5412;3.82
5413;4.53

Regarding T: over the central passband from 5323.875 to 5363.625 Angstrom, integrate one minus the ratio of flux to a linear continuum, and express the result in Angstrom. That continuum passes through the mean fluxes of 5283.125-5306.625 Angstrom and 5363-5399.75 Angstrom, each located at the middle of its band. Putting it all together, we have 1.94 Angstrom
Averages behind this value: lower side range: 4.47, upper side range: 4.51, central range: 4.27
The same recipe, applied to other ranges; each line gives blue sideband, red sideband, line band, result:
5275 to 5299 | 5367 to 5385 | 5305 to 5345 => 1.39 Angstrom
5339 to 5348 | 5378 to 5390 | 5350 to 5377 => 1.63 Angstrom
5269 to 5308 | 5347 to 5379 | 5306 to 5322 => -0.07 Angstrom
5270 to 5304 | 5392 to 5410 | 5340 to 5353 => 0.46 Angstrom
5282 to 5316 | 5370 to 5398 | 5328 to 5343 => 1.00 Angstrom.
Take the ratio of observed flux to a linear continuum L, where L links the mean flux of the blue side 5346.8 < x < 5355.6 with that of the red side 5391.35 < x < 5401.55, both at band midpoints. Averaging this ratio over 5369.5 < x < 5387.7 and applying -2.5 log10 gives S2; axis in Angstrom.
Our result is 0.029 mag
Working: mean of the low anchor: 4.21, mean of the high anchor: 4.78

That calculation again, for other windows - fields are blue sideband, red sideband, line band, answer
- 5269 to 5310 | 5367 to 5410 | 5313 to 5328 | 0.05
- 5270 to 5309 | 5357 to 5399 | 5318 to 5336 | 0.09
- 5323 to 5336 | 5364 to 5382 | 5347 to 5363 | 0.00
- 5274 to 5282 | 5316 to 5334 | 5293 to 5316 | -0.02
